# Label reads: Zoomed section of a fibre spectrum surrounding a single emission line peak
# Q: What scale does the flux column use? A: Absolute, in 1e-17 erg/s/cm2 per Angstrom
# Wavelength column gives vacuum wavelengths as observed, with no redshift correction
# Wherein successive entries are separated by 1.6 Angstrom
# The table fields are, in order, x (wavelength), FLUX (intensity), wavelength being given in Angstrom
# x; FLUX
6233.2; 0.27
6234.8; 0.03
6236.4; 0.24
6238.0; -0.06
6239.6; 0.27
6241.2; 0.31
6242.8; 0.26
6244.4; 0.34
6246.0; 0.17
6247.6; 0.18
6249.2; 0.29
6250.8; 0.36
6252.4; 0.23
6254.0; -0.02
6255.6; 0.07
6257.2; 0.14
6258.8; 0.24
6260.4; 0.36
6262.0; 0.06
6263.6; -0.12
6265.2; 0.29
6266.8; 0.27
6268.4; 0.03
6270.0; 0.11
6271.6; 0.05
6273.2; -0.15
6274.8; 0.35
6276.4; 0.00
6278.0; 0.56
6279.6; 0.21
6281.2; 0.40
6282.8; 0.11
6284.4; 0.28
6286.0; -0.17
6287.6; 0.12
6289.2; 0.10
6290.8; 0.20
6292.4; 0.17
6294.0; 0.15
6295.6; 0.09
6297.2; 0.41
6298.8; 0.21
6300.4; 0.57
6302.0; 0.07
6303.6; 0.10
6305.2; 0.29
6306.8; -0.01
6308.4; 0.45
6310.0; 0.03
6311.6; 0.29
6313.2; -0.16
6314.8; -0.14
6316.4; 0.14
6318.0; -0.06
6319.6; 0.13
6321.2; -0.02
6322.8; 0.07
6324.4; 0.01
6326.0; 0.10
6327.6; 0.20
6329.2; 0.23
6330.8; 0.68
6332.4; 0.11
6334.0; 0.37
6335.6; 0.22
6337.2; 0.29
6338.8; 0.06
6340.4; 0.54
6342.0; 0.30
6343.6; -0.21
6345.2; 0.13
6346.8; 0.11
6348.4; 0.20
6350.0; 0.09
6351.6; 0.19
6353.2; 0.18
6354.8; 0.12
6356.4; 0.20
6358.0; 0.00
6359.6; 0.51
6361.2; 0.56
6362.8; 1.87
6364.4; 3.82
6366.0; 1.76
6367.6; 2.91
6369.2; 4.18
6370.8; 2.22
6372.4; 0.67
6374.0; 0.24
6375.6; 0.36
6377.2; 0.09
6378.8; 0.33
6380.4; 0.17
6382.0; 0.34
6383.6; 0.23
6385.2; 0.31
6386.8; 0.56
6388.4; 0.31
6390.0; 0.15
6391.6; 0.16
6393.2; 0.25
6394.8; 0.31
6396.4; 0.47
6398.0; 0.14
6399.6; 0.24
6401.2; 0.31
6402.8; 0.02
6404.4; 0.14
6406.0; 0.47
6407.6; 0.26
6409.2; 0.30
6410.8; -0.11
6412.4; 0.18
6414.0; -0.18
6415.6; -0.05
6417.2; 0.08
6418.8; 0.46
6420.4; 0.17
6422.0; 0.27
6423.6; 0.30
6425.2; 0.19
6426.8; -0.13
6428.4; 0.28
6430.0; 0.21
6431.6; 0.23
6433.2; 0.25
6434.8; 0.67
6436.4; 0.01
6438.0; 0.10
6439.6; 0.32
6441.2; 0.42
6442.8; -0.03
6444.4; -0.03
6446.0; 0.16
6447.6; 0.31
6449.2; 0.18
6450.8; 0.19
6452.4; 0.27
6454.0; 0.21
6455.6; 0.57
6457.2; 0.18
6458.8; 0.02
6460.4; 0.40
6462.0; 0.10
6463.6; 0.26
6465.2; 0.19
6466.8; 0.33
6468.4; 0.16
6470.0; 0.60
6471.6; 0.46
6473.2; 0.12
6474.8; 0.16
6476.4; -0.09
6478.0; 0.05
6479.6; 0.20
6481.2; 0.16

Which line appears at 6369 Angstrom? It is [O II]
